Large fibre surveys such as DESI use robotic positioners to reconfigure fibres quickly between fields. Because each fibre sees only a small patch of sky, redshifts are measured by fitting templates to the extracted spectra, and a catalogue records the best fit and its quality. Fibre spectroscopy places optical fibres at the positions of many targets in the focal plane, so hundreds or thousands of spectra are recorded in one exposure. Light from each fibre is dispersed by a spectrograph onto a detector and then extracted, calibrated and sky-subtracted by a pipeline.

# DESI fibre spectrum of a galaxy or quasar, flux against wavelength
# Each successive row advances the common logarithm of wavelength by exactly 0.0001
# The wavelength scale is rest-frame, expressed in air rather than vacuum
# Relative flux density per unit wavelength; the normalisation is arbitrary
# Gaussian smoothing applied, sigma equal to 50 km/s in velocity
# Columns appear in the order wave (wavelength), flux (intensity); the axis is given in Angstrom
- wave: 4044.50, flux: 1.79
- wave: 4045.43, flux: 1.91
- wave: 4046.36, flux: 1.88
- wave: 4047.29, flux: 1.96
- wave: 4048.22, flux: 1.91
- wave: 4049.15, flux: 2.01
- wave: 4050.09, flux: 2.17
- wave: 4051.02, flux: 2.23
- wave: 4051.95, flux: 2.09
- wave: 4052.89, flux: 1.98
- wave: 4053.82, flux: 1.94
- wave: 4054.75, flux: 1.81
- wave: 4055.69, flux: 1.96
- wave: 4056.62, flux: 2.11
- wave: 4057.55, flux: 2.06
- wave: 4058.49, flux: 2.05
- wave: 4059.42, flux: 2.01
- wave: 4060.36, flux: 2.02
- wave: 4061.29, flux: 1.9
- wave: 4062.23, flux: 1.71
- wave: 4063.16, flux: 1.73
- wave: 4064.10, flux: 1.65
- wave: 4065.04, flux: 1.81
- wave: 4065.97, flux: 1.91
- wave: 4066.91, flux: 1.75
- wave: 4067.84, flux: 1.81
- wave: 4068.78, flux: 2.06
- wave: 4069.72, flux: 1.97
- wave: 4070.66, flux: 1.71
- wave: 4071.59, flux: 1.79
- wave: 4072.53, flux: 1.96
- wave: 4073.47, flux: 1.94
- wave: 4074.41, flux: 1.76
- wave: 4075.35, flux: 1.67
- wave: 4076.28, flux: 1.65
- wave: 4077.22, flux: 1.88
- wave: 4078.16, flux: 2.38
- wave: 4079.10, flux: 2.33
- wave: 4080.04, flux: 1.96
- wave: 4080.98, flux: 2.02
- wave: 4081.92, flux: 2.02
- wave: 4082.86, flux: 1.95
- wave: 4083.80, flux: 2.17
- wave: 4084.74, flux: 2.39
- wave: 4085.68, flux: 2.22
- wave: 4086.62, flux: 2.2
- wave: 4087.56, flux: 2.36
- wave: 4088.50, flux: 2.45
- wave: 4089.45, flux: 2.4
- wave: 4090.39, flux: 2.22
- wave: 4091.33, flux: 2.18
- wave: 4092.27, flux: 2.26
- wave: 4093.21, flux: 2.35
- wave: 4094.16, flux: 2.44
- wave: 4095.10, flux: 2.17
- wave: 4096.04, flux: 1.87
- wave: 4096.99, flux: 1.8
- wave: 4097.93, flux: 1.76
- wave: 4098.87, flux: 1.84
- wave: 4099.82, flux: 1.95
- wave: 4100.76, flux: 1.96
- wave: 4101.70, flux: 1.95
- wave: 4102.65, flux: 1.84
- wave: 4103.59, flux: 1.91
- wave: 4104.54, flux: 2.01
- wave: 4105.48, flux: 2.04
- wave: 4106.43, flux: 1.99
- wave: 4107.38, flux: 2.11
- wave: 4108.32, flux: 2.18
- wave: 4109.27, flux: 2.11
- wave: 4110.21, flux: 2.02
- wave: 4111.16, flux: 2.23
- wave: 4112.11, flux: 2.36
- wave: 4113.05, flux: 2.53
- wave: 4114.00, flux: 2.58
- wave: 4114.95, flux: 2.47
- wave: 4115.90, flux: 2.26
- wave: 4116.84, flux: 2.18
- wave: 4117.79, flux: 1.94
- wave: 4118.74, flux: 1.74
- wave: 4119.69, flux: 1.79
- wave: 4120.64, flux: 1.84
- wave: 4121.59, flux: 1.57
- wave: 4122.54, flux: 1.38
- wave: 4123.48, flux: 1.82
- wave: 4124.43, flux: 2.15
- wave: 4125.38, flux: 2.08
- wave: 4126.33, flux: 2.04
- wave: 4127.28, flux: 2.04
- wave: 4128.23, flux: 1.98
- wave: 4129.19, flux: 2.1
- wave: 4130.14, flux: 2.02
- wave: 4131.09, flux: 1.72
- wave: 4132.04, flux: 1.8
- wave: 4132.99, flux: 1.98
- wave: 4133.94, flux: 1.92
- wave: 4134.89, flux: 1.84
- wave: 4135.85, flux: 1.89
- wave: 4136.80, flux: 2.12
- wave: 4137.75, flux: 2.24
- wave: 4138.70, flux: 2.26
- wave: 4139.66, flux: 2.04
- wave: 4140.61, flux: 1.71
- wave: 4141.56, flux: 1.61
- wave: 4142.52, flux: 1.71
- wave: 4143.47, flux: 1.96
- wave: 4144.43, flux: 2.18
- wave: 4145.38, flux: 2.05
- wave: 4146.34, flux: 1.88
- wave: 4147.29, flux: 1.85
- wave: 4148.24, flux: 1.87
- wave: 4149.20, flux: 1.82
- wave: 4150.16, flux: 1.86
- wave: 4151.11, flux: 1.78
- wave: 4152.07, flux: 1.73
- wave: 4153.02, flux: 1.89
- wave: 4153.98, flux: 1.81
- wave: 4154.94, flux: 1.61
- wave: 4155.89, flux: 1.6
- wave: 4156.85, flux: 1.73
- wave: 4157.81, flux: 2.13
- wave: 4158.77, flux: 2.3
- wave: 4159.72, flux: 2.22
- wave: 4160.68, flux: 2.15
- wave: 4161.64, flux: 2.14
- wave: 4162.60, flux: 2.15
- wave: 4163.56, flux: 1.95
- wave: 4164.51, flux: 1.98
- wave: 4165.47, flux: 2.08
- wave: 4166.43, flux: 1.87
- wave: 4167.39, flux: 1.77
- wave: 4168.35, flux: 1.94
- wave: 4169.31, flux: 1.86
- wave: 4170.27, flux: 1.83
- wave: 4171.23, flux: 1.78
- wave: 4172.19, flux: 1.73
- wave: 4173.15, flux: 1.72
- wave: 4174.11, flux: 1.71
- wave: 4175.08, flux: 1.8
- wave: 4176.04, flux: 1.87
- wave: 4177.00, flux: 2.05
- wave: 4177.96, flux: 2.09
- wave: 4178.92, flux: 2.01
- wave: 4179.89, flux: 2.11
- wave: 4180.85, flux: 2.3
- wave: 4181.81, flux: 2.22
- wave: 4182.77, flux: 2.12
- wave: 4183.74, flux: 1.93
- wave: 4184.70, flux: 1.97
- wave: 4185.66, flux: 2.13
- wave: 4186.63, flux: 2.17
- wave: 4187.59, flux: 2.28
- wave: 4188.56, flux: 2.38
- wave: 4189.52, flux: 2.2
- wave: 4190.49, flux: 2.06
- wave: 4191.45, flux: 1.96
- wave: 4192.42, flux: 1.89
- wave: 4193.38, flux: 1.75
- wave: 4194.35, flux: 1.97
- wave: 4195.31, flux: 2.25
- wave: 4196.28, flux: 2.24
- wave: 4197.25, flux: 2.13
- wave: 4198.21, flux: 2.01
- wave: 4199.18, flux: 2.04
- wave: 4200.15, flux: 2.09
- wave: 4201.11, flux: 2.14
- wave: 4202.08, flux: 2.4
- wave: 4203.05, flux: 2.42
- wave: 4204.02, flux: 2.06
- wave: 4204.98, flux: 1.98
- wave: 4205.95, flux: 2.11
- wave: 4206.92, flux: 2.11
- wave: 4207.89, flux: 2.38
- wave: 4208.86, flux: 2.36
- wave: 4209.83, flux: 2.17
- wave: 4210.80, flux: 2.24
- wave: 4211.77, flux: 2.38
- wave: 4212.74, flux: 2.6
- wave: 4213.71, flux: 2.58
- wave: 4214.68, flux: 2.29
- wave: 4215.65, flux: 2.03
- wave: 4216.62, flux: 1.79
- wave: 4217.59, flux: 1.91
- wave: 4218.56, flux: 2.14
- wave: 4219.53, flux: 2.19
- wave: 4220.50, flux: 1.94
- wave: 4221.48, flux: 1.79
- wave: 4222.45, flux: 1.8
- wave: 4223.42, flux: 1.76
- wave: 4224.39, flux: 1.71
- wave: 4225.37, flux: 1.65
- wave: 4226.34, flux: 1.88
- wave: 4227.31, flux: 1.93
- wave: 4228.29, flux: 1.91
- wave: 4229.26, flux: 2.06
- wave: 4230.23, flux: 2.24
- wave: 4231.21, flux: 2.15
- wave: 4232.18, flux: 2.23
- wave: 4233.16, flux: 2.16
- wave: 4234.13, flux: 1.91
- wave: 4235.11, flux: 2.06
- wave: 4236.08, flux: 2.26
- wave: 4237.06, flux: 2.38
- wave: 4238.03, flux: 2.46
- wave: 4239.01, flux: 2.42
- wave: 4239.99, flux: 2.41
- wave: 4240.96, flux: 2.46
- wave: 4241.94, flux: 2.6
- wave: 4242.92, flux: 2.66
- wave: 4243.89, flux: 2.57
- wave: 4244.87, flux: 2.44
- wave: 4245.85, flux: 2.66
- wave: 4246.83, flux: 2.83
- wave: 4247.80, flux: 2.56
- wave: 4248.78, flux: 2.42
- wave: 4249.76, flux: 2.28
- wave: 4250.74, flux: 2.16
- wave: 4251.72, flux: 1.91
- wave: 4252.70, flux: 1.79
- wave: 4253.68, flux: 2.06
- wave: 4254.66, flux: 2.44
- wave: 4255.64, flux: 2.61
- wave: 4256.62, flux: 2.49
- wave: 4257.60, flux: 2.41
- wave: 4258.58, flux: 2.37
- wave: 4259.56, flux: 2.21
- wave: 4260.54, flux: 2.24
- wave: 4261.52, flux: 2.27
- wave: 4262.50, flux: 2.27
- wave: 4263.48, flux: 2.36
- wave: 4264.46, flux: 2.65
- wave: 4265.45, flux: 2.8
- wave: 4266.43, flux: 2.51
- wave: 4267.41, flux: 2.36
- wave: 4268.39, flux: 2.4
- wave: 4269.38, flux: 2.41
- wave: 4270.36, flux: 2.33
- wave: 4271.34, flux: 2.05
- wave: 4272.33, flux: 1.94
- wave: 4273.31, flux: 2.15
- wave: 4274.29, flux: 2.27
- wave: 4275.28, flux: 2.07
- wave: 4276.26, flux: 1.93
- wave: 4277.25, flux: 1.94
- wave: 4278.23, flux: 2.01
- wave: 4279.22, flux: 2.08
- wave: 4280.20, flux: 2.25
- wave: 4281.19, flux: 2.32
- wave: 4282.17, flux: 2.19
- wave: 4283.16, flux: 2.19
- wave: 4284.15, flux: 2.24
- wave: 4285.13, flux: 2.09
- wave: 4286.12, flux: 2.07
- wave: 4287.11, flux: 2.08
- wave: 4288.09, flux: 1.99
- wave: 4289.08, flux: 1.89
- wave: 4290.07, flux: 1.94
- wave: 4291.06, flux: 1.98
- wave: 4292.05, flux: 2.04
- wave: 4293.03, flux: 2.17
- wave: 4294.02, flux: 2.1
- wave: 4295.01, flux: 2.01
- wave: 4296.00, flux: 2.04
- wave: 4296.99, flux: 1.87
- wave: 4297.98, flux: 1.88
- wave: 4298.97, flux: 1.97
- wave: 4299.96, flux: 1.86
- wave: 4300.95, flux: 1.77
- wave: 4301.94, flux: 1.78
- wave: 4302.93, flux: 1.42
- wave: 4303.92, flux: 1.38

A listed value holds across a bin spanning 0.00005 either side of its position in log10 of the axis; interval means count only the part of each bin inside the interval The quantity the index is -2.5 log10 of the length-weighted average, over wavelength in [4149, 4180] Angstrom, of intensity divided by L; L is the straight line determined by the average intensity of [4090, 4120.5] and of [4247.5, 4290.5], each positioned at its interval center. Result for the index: 0.124 mag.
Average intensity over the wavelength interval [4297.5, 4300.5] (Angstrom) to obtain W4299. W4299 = 1.9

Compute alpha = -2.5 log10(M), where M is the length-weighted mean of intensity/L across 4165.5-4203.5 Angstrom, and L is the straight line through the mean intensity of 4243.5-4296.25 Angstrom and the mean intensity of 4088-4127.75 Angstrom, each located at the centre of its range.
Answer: 0.061 mag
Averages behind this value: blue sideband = 2.07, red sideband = 2.24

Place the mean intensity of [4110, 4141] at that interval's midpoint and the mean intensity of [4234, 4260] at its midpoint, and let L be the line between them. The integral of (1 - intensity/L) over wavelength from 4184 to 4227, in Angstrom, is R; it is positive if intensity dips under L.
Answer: 2.9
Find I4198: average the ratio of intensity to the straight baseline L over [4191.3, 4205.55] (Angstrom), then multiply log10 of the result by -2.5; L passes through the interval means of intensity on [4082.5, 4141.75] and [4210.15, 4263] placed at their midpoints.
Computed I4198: 0.04 mag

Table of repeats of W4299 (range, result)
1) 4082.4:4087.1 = 2.19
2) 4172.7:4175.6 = 1.74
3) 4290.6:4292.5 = 2.01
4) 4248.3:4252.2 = 2.19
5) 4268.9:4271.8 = 2.27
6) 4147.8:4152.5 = 1.81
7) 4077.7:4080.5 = 2.22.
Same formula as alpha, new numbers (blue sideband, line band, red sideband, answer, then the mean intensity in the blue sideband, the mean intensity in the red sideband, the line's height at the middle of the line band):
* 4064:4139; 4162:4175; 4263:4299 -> 0.11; 2.03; 2.15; 2.07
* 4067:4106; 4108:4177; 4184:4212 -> 0.07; 2.04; 2.14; 2.09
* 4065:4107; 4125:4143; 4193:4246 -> 0.07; 2.03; 2.17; 2.08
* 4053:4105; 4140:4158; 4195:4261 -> 0.15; 2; 2.21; 2.1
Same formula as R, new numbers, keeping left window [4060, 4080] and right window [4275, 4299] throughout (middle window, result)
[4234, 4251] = -3.49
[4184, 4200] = -0.89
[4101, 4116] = -1.95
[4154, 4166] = -0.27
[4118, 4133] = 0.36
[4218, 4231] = 0.49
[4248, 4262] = -1.65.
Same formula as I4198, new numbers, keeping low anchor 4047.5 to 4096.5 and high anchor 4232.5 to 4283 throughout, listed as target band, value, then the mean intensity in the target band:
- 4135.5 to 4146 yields 0.08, 1.98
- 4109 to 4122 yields -0.01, 2.12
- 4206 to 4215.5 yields -0.04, 2.32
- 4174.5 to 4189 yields 0.05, 2.09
